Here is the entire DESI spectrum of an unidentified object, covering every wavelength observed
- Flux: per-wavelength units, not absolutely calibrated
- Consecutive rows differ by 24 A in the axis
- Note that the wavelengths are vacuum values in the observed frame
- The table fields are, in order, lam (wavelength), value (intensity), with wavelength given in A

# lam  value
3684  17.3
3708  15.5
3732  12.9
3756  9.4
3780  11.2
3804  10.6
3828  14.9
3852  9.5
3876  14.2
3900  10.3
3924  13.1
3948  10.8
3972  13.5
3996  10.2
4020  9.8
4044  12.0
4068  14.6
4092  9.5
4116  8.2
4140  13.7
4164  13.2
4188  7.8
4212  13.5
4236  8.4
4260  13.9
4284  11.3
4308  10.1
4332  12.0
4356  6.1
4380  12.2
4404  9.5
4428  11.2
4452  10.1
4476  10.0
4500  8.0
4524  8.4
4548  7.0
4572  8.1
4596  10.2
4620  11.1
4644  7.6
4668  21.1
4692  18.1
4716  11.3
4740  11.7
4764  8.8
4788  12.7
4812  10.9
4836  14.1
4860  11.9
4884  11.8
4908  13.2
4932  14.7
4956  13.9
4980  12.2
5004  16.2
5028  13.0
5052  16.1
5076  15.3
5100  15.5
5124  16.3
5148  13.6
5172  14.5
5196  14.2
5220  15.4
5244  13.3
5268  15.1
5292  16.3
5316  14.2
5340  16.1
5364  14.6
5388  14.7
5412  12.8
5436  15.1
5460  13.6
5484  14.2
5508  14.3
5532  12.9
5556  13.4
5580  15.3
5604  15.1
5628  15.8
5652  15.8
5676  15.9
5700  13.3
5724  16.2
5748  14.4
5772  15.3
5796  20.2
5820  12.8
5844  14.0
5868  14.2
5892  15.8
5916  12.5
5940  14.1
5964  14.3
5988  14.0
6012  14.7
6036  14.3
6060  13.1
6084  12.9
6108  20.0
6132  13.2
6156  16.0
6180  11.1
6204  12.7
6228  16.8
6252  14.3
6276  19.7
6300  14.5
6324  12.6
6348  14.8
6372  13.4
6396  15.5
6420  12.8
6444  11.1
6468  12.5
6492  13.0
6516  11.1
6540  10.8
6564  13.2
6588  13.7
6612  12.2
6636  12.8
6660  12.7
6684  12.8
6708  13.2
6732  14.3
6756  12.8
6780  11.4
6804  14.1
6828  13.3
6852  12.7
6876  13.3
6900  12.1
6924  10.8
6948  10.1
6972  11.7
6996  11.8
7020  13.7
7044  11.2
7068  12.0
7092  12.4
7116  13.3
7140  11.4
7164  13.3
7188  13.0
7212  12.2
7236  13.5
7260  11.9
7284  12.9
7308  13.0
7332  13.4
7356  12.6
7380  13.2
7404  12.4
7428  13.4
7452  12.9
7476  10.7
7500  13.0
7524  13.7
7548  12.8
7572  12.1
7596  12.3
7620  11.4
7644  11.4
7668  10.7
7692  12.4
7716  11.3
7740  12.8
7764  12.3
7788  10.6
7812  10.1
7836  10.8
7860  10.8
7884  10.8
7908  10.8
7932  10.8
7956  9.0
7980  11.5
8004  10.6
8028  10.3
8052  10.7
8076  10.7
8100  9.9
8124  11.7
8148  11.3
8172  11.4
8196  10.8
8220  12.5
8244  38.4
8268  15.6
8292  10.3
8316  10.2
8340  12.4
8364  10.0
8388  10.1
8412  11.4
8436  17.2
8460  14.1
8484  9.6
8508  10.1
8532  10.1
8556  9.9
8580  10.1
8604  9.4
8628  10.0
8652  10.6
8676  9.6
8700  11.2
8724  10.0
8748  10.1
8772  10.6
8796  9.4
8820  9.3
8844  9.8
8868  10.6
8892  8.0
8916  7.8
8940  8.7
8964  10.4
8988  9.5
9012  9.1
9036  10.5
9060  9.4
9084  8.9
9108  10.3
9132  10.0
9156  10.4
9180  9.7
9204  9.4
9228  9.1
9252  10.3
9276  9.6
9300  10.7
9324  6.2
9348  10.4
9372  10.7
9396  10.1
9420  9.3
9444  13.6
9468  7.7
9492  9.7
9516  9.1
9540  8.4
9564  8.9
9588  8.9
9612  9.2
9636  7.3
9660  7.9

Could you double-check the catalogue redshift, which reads 0.255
